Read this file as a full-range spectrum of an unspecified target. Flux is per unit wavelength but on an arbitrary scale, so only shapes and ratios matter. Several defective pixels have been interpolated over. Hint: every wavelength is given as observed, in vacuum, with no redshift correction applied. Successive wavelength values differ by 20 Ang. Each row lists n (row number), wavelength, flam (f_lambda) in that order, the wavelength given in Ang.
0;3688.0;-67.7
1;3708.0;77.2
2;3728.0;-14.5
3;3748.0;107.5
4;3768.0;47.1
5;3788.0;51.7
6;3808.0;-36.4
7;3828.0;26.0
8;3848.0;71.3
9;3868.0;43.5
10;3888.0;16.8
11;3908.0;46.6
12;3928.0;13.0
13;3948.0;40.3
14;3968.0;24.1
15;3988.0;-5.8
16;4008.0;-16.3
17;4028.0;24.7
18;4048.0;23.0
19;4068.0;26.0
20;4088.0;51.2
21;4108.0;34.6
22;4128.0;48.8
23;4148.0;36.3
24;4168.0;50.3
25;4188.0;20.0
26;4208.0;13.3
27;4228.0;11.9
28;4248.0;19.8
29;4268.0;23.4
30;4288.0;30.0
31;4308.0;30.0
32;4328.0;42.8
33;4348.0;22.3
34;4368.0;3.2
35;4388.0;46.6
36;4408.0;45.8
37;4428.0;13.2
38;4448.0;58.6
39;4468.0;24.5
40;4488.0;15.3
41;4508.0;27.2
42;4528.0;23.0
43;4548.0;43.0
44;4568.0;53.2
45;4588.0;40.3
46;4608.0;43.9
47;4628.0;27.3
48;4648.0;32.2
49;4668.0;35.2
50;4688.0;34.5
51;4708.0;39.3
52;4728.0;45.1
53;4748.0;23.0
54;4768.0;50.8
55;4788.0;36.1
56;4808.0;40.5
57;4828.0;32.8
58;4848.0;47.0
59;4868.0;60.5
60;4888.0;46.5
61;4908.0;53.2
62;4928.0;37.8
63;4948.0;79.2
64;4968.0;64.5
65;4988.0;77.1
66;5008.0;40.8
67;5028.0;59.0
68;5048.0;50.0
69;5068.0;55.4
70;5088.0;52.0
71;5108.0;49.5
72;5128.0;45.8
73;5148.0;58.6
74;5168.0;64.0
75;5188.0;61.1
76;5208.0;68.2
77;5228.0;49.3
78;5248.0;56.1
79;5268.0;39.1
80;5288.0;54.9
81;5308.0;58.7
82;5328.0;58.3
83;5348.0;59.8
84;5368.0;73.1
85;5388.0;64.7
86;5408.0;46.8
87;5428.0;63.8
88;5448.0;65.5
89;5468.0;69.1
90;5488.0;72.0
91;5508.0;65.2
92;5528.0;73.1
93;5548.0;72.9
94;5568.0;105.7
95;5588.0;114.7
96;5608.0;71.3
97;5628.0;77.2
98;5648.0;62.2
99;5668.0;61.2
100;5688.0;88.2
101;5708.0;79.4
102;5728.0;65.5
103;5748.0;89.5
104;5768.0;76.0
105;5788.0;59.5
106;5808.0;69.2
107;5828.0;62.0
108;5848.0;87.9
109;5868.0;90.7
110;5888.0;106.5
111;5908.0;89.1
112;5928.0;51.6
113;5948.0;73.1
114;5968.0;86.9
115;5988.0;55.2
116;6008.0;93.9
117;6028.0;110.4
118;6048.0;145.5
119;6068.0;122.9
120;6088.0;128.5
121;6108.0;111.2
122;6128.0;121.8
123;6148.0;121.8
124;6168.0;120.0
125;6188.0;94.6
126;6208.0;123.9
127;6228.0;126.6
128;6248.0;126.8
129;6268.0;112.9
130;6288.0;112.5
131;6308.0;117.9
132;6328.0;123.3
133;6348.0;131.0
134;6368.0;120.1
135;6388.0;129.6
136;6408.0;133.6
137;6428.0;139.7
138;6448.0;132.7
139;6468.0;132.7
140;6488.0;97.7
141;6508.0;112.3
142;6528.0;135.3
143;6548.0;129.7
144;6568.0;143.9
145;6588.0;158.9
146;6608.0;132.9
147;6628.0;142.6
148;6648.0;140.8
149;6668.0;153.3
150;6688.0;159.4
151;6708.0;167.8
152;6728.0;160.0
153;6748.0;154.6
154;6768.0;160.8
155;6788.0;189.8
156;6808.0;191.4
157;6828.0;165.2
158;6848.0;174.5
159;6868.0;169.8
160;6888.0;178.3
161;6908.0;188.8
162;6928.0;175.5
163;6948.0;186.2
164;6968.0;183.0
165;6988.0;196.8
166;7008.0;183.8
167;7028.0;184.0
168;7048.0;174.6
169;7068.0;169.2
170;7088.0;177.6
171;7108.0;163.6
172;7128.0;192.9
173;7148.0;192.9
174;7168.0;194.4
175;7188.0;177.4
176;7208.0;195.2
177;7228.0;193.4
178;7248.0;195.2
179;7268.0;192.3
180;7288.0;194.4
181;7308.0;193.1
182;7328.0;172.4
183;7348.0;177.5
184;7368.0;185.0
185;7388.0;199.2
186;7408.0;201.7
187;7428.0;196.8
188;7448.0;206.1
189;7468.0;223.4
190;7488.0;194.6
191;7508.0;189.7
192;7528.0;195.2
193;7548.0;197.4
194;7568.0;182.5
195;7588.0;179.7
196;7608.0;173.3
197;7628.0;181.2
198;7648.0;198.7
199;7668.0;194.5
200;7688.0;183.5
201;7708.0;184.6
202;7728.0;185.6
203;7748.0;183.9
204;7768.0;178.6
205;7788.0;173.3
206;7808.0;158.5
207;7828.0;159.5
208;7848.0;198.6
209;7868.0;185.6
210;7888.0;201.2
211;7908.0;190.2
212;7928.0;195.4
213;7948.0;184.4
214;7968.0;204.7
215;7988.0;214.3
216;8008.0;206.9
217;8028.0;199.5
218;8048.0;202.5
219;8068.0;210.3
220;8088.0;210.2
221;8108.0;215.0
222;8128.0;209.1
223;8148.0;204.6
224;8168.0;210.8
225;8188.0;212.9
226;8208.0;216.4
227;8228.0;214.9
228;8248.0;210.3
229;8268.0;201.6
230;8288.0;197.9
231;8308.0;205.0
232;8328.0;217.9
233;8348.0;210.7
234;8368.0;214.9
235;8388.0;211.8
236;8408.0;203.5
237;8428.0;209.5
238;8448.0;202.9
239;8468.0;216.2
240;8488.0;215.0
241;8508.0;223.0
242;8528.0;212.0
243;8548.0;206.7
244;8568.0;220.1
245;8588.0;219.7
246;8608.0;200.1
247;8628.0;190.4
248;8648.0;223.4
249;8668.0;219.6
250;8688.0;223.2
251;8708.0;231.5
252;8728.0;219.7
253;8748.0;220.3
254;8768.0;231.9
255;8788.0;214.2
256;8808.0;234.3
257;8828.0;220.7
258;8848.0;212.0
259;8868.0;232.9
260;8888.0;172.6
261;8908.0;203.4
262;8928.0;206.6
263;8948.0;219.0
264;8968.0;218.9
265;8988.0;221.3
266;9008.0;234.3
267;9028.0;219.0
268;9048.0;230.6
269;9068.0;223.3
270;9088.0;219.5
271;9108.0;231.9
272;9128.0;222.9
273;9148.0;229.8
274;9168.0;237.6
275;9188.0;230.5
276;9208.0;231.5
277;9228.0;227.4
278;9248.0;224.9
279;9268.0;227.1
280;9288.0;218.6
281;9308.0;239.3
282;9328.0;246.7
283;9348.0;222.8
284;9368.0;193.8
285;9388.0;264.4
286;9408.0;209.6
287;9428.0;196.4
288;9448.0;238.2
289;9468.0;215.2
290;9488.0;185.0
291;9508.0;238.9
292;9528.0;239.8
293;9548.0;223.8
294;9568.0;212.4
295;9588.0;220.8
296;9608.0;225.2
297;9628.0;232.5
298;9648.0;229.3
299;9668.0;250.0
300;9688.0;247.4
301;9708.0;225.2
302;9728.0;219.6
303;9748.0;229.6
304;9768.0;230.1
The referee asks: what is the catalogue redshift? 0.509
